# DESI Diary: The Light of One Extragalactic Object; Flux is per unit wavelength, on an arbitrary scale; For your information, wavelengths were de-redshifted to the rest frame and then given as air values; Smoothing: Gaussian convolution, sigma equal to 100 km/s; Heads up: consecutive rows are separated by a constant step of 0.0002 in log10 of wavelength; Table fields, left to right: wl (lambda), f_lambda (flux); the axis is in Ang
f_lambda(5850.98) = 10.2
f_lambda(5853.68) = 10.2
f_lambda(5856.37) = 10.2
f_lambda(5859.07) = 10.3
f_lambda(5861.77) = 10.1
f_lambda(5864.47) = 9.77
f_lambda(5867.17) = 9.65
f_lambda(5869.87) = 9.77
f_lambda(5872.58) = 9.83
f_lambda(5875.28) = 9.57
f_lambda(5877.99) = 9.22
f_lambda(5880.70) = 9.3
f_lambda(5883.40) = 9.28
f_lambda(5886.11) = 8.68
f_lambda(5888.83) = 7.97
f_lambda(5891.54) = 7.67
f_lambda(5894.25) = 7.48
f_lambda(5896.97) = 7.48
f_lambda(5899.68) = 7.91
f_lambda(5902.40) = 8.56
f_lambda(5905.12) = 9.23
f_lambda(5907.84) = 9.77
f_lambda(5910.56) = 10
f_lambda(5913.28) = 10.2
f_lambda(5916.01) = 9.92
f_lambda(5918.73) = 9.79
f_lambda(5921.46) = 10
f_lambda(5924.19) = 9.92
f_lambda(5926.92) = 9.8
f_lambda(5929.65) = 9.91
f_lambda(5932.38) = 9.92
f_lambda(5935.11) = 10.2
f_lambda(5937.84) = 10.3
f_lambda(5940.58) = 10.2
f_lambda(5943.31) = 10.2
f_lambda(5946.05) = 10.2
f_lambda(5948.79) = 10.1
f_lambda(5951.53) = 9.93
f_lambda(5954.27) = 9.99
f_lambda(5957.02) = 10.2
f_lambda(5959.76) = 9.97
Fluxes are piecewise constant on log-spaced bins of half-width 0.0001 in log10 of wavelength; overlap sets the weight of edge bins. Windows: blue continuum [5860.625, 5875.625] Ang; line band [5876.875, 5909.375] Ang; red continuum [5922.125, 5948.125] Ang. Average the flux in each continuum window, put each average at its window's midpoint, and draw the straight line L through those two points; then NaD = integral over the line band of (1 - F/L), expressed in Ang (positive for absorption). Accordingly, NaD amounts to 4.4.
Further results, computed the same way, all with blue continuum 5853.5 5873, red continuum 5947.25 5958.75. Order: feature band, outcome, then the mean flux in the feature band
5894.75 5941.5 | 2.19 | 9.55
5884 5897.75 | 2.81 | 7.95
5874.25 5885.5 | 0.78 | 9.29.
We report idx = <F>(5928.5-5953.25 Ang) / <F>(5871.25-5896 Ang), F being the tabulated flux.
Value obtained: 1.15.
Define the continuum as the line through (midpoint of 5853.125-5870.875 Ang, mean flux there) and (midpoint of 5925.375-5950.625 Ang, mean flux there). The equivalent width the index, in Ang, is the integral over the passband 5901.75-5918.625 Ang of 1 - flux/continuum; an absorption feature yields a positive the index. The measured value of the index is 0.6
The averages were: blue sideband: 10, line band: 9.67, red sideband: 10.1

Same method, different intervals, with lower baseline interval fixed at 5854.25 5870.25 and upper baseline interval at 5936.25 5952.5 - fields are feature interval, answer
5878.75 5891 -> 1.6 Ang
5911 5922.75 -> 0.1 Ang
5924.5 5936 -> 0.2 Ang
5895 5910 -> 2.2 Ang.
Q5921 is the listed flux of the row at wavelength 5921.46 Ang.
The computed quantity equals 10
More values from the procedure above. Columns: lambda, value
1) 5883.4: 9.28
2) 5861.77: 10.1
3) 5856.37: 10.2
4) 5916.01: 9.92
